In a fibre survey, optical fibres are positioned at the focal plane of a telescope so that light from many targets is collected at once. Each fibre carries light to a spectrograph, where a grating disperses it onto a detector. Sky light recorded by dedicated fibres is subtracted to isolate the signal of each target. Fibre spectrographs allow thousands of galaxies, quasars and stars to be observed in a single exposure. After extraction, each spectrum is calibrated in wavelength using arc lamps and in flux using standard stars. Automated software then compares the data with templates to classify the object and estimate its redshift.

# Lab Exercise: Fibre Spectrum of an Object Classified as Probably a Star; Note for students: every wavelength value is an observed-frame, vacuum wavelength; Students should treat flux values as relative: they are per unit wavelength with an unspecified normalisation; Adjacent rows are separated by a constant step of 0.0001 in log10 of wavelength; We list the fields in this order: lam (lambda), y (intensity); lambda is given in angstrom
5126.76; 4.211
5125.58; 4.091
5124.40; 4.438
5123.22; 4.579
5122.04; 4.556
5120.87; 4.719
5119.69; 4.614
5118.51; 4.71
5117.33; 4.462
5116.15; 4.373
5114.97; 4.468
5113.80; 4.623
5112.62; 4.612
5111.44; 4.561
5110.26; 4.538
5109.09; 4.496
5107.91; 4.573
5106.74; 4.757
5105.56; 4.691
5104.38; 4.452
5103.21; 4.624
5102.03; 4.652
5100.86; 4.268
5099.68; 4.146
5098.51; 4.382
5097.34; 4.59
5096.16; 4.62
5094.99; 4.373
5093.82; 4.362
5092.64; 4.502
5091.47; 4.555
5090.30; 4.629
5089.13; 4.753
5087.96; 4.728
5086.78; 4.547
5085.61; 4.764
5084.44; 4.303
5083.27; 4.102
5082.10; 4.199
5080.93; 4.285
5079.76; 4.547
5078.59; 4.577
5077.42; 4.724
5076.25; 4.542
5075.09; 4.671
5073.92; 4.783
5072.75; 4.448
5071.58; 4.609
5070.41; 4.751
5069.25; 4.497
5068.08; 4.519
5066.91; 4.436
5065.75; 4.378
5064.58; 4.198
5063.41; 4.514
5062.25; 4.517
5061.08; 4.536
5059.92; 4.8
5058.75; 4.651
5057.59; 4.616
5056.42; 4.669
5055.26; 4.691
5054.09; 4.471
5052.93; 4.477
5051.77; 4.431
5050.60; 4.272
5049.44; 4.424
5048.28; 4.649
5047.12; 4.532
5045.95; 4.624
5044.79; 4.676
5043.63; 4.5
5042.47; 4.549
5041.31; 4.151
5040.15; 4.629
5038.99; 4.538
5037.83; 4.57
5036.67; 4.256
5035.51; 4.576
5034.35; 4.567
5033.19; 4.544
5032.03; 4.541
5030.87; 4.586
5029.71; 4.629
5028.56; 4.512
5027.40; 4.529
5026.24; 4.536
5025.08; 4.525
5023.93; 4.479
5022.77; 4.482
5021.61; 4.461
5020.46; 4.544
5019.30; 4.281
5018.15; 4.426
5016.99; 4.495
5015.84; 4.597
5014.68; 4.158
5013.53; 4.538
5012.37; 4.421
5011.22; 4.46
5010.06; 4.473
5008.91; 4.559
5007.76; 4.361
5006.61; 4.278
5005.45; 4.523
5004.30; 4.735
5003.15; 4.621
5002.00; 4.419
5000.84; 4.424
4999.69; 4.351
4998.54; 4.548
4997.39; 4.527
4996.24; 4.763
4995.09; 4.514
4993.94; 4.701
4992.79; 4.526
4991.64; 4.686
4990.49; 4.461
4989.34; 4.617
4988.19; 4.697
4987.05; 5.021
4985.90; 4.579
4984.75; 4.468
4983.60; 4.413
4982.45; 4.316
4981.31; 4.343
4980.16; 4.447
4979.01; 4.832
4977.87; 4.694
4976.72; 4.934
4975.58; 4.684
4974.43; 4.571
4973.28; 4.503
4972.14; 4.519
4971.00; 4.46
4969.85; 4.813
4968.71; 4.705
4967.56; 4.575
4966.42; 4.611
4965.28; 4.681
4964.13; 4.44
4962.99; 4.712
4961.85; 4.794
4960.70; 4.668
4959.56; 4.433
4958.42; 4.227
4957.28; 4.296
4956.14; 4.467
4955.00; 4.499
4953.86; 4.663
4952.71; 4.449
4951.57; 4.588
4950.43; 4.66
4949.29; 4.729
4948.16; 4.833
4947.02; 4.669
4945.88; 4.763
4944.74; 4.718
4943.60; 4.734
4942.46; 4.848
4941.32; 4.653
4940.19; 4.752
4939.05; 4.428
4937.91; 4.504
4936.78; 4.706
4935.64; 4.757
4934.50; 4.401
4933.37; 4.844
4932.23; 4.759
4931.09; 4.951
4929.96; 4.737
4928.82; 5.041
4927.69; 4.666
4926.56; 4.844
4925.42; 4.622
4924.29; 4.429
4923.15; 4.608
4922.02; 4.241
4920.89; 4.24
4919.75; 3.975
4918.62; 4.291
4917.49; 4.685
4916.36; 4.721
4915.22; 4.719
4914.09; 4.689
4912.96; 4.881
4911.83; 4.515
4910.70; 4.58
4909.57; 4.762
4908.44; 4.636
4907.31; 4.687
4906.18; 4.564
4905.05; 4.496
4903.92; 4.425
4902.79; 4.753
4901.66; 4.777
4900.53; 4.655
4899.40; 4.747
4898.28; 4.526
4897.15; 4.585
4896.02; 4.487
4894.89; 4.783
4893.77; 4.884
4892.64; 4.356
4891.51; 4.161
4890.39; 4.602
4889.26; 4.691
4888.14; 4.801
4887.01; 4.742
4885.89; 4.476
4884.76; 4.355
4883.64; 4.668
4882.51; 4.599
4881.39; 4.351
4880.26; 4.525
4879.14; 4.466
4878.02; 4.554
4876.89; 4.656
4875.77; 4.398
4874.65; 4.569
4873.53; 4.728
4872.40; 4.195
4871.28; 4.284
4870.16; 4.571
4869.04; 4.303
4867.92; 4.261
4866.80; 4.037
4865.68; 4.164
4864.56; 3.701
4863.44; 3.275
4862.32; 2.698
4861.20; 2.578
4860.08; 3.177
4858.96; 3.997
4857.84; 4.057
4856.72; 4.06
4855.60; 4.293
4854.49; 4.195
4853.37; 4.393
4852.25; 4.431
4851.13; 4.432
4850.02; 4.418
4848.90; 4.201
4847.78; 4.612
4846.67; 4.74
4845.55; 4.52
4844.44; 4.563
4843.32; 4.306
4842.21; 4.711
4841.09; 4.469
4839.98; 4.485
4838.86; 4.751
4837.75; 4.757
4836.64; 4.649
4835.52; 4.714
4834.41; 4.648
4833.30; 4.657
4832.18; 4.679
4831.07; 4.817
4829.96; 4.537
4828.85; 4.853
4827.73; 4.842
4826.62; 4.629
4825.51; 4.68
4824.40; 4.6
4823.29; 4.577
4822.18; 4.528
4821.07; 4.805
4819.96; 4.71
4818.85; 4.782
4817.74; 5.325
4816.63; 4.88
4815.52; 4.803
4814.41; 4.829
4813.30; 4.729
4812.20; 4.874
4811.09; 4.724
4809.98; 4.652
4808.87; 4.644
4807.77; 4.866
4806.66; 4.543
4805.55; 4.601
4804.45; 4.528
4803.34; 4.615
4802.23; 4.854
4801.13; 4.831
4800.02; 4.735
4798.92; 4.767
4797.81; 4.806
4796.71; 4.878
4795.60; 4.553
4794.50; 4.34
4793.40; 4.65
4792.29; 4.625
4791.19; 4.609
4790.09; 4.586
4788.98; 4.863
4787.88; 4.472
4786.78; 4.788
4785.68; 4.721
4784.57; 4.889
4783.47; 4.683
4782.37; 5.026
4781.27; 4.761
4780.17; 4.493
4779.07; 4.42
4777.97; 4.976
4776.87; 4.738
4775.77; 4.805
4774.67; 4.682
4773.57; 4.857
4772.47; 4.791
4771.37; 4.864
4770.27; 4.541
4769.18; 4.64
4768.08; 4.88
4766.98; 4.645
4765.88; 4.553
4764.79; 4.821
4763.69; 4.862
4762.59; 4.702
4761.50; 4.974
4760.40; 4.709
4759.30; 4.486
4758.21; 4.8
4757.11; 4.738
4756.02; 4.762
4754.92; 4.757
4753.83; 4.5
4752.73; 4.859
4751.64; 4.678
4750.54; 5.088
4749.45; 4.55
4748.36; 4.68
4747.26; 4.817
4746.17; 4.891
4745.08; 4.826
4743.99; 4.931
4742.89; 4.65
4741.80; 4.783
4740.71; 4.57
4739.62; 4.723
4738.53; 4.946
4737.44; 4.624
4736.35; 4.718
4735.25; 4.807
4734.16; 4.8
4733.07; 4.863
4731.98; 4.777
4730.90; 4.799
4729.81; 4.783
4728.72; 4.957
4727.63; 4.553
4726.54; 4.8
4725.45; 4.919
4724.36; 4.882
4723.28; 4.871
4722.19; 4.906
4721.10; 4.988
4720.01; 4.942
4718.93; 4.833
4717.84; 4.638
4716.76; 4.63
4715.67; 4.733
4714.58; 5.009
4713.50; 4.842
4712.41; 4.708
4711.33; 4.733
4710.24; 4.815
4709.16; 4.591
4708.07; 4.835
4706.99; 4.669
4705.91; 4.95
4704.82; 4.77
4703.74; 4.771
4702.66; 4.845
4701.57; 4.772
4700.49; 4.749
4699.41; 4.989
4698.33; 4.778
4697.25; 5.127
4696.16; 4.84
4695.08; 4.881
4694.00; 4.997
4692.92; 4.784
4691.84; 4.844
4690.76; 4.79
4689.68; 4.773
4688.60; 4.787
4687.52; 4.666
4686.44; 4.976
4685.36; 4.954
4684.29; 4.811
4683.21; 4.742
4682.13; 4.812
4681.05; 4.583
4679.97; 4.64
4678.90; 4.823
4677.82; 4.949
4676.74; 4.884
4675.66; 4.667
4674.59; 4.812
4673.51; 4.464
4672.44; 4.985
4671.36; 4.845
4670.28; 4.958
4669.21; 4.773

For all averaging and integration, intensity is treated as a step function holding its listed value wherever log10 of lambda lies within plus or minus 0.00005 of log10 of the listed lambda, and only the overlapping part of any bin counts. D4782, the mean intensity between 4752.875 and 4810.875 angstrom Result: 4.71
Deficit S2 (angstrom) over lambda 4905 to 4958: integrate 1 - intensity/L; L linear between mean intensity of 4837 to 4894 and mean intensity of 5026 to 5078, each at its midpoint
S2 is -2.7 angstrom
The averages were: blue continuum 4.32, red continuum 4.54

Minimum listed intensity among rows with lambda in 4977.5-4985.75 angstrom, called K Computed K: 4.316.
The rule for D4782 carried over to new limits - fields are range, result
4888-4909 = 4.61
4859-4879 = 4.02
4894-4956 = 4.63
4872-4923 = 4.56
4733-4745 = 4.76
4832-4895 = 4.35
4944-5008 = 4.58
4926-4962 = 4.66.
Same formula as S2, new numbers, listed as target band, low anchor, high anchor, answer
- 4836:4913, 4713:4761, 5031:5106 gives 4.5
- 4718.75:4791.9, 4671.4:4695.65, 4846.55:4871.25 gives -4.6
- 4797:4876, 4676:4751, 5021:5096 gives 3.9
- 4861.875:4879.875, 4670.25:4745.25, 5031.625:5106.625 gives 1.9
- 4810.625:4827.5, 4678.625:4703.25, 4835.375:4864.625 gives -1.8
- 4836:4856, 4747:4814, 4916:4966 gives 0.8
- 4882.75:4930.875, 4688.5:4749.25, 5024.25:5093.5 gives 0.6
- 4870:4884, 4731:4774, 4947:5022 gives 0.4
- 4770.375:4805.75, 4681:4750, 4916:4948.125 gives 0.3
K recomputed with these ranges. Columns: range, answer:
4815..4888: 2.578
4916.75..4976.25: 3.975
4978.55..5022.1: 4.158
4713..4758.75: 4.5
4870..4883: 4.195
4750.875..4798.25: 4.34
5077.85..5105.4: 4.102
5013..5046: 4.151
